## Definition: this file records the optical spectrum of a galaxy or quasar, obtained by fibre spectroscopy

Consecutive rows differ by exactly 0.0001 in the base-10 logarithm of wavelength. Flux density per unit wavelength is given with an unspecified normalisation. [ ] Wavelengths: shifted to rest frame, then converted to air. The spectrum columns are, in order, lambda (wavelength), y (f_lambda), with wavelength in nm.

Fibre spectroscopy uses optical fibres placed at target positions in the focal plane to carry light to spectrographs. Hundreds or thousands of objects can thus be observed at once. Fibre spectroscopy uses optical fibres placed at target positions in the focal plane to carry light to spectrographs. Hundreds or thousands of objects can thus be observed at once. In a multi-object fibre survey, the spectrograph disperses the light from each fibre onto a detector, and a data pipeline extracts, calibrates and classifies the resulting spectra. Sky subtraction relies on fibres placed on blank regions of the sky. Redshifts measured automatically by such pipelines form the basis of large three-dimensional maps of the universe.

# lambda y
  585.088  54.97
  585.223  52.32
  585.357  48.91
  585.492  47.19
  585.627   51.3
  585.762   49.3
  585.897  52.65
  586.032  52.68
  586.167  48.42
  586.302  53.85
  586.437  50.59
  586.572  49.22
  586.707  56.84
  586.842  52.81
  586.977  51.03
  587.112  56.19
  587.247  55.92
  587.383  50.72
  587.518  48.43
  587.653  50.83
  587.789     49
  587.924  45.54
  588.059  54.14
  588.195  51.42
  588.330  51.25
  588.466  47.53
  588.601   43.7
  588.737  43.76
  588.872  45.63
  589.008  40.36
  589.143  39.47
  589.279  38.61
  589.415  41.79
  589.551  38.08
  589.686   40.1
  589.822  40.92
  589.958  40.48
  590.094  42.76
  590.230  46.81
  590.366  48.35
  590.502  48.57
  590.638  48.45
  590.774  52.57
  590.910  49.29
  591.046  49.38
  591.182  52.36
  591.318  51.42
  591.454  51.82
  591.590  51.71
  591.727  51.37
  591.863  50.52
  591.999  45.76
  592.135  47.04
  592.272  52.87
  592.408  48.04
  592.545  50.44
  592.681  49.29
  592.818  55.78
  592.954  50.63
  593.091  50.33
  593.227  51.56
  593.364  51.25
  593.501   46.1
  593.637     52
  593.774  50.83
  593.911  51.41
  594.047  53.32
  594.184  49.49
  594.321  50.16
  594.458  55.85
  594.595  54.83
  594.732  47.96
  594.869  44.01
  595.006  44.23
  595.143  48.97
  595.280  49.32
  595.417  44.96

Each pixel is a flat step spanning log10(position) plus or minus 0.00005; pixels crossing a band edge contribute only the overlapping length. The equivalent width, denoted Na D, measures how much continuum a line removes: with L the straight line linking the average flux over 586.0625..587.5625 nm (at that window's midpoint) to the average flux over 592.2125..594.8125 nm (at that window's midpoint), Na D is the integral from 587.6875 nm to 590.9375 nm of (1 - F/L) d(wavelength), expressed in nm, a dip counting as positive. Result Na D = 0.41 nm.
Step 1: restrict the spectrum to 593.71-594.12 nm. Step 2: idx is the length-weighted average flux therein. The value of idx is 51.9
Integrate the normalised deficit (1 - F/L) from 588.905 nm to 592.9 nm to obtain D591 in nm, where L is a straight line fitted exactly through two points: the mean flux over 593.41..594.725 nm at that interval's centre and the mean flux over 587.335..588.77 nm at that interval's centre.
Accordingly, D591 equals 0.24 nm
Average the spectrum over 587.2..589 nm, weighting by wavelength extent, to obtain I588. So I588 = 48.7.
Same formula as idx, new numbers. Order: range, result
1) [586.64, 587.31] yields 54.6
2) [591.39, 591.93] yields 51.3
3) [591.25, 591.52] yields 51.7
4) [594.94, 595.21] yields 46.6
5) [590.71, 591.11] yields 50.4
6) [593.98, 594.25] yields 51.4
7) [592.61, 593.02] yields 52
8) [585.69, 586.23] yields 50.8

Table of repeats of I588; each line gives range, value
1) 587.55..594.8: 48.4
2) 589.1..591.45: 45.5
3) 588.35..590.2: 42.1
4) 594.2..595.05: 49.6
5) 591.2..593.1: 50.6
